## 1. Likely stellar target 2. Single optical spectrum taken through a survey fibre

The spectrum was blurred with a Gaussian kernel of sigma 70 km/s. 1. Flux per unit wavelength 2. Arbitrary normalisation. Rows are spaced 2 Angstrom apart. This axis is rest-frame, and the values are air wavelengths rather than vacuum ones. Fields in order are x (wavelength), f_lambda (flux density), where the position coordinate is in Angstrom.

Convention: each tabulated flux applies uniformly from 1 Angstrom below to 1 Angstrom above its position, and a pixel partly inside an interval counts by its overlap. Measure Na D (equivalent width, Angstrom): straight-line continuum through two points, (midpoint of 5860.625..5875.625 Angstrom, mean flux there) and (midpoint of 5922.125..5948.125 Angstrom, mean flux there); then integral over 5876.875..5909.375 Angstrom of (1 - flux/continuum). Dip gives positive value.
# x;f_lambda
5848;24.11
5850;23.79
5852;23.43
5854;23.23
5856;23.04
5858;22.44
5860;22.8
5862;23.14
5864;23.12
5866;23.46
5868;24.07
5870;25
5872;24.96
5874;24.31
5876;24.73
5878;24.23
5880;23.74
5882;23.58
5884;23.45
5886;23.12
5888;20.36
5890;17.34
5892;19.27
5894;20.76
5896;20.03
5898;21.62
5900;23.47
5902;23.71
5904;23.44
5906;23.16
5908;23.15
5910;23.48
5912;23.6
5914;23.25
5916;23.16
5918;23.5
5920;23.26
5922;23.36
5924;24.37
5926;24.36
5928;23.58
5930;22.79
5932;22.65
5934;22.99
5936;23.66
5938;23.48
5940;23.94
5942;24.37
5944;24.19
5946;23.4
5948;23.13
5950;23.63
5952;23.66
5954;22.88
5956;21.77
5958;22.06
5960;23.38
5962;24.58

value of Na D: 2.3 Angstrom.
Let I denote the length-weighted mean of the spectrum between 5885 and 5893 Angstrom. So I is 20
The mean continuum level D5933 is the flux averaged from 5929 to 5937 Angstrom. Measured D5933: 23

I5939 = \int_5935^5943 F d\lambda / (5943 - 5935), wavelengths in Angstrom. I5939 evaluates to 23.9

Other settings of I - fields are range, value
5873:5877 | 24.5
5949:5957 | 23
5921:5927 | 24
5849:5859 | 23.2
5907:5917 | 23.3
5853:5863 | 22.9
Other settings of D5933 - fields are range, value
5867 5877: 24.6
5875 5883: 24.1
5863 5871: 23.9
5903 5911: 23.3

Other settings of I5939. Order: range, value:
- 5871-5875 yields 24.6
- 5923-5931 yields 23.8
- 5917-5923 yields 23.4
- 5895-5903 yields 22.2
